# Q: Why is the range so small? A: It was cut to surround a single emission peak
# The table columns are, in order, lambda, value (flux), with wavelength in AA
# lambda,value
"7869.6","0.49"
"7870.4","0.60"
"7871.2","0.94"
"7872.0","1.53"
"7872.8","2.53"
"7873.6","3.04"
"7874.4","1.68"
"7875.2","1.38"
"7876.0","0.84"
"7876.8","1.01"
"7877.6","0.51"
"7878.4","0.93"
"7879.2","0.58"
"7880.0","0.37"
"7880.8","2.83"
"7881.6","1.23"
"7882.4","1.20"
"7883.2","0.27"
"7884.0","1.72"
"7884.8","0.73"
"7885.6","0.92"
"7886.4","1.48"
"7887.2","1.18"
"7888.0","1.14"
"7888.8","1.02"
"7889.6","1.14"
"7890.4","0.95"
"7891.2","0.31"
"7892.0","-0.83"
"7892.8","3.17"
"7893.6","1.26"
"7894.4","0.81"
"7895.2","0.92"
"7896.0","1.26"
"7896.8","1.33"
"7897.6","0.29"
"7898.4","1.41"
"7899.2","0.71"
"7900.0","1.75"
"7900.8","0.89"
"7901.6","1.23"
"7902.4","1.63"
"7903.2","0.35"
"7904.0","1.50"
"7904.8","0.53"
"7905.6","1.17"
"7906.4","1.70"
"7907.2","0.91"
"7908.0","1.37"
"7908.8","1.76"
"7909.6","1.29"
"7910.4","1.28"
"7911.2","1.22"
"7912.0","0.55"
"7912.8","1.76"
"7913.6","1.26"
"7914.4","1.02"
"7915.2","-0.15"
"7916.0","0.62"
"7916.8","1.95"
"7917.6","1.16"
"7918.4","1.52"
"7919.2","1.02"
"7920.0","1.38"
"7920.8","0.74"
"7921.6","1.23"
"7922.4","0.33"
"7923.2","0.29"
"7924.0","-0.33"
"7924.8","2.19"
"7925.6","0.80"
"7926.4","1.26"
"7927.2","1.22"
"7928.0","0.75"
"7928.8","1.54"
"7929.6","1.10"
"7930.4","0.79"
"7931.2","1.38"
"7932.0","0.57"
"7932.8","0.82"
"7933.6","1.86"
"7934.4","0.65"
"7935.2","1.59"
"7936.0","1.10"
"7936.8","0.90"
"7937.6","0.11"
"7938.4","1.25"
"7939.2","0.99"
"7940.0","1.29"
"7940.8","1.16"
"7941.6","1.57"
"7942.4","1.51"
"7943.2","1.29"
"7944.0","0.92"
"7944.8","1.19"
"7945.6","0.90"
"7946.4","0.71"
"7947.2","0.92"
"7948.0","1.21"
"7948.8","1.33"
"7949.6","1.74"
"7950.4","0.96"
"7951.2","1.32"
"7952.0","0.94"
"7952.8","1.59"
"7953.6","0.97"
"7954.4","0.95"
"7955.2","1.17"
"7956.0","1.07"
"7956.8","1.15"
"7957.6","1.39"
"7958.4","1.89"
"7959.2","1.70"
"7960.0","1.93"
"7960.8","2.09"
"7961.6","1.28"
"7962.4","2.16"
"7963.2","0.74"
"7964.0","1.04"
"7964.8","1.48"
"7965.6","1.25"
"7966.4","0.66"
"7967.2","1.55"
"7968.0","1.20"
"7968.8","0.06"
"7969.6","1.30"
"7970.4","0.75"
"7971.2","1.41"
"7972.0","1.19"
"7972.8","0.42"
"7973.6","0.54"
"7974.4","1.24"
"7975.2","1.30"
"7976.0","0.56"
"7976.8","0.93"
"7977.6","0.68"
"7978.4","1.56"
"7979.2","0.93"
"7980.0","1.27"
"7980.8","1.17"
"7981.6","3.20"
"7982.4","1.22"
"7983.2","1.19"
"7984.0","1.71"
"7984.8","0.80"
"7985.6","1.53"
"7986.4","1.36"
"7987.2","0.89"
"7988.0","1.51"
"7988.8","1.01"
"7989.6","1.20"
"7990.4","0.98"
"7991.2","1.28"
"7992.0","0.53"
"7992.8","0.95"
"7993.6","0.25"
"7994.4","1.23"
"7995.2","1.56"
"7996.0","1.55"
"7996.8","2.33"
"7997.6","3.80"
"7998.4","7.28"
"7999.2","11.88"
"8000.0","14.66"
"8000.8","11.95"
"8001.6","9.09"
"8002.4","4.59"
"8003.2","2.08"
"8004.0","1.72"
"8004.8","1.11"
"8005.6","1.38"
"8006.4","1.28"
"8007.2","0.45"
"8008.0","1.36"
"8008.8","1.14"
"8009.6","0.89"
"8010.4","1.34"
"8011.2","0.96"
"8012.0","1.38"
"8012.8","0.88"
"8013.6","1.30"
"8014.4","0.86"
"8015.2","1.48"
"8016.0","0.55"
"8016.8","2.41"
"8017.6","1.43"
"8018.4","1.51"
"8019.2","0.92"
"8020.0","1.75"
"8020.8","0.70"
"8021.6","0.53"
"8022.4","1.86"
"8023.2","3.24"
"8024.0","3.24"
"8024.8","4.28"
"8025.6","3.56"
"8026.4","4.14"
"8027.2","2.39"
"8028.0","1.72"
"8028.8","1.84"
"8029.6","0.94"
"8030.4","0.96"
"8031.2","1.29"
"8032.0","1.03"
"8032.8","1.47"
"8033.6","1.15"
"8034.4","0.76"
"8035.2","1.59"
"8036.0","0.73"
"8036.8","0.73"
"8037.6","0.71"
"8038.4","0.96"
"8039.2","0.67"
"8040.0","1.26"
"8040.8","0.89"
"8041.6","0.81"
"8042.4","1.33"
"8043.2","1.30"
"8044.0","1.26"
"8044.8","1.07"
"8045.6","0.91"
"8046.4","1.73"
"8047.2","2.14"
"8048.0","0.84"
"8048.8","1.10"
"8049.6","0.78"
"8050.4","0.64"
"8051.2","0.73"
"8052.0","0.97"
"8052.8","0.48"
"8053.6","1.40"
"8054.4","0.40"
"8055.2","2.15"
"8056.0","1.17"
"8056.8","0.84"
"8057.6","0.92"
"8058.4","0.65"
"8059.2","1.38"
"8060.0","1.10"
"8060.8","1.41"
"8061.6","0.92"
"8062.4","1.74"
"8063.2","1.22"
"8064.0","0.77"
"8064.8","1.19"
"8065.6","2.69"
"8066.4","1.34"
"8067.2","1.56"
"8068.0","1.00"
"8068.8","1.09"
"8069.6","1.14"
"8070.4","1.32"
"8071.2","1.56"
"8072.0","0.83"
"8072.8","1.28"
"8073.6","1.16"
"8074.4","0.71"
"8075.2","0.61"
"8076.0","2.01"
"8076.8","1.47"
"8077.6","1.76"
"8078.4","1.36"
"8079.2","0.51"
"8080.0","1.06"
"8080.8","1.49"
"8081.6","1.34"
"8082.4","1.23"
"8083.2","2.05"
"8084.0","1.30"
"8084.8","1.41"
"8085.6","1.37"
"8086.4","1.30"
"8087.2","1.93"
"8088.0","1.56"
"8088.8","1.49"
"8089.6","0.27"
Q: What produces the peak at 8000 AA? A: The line H-alpha 6563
